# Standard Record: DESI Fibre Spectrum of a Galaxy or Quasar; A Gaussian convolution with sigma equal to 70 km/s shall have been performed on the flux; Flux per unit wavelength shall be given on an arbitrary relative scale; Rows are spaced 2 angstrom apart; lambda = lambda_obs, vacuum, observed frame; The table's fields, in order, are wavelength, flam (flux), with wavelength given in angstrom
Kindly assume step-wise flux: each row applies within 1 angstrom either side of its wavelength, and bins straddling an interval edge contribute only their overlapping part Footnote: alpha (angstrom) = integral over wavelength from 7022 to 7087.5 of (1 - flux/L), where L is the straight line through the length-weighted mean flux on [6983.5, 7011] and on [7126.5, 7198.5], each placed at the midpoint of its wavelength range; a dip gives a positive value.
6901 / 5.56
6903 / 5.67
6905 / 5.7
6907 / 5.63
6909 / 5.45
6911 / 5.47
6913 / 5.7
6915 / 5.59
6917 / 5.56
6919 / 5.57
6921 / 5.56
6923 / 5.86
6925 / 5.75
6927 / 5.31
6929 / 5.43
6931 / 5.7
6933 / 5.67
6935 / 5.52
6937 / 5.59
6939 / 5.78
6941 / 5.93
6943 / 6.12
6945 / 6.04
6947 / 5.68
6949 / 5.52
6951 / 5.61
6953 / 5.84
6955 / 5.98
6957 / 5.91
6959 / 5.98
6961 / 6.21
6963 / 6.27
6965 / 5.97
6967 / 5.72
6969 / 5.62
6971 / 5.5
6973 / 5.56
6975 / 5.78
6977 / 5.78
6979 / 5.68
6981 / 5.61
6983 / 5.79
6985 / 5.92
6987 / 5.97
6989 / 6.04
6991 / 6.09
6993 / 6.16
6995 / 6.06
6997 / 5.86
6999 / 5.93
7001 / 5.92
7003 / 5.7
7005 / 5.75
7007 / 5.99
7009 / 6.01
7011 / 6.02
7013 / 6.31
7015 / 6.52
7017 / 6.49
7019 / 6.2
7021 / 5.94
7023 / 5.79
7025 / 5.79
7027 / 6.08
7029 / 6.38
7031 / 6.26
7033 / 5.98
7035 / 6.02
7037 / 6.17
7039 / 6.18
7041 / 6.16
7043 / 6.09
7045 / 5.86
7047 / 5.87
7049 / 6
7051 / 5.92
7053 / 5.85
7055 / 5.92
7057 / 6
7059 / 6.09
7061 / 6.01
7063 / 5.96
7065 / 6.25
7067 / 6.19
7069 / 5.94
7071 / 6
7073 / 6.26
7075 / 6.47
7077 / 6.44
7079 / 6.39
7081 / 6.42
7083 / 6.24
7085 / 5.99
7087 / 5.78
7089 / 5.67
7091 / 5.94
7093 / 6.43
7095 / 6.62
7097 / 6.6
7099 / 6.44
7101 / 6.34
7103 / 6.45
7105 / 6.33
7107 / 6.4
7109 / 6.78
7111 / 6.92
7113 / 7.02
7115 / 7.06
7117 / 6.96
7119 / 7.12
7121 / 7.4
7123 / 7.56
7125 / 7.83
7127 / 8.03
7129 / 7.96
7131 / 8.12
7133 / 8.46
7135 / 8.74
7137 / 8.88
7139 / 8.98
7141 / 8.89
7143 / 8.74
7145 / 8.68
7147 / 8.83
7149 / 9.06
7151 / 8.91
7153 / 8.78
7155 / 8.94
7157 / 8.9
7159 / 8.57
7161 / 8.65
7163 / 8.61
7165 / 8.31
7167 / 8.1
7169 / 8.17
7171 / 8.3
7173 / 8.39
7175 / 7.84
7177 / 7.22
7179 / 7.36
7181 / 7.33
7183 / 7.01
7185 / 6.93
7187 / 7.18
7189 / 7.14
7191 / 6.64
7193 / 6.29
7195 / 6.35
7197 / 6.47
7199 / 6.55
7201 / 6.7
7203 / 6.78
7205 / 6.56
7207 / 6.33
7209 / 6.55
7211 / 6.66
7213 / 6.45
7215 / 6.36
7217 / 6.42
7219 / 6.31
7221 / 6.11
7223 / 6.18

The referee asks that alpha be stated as 5.8 angstrom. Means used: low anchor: 5.95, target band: 6.09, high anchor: 8.04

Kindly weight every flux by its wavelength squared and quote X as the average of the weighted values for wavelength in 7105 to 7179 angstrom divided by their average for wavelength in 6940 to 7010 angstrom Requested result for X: 1.4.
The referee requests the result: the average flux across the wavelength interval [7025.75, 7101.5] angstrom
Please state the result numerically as 6.13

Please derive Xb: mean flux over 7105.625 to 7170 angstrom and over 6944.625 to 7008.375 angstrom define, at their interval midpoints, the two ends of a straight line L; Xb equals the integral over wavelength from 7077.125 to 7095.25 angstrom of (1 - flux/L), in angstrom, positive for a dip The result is 3.04 angstrom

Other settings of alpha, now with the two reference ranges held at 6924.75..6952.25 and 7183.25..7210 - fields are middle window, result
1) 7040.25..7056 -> 0.4 angstrom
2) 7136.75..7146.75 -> -3.7 angstrom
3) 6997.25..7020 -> -0.4 angstrom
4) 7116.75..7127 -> -1.7 angstrom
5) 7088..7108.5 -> -0.1 angstrom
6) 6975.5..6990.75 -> 0.0 angstrom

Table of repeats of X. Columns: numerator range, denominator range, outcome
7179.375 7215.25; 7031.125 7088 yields 1.14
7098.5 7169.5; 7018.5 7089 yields 1.34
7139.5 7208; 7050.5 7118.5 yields 1.26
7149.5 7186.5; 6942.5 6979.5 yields 1.48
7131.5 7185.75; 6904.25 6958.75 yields 1.57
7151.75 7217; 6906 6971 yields 1.38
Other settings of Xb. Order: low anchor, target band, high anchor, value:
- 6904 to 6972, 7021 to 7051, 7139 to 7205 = 2.6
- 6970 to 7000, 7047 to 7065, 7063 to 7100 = 0.4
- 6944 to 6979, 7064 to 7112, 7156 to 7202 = 3.6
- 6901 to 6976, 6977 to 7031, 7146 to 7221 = 1.6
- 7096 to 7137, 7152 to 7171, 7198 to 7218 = -4.5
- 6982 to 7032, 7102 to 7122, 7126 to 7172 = 2.7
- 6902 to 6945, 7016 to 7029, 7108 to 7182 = 1.3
